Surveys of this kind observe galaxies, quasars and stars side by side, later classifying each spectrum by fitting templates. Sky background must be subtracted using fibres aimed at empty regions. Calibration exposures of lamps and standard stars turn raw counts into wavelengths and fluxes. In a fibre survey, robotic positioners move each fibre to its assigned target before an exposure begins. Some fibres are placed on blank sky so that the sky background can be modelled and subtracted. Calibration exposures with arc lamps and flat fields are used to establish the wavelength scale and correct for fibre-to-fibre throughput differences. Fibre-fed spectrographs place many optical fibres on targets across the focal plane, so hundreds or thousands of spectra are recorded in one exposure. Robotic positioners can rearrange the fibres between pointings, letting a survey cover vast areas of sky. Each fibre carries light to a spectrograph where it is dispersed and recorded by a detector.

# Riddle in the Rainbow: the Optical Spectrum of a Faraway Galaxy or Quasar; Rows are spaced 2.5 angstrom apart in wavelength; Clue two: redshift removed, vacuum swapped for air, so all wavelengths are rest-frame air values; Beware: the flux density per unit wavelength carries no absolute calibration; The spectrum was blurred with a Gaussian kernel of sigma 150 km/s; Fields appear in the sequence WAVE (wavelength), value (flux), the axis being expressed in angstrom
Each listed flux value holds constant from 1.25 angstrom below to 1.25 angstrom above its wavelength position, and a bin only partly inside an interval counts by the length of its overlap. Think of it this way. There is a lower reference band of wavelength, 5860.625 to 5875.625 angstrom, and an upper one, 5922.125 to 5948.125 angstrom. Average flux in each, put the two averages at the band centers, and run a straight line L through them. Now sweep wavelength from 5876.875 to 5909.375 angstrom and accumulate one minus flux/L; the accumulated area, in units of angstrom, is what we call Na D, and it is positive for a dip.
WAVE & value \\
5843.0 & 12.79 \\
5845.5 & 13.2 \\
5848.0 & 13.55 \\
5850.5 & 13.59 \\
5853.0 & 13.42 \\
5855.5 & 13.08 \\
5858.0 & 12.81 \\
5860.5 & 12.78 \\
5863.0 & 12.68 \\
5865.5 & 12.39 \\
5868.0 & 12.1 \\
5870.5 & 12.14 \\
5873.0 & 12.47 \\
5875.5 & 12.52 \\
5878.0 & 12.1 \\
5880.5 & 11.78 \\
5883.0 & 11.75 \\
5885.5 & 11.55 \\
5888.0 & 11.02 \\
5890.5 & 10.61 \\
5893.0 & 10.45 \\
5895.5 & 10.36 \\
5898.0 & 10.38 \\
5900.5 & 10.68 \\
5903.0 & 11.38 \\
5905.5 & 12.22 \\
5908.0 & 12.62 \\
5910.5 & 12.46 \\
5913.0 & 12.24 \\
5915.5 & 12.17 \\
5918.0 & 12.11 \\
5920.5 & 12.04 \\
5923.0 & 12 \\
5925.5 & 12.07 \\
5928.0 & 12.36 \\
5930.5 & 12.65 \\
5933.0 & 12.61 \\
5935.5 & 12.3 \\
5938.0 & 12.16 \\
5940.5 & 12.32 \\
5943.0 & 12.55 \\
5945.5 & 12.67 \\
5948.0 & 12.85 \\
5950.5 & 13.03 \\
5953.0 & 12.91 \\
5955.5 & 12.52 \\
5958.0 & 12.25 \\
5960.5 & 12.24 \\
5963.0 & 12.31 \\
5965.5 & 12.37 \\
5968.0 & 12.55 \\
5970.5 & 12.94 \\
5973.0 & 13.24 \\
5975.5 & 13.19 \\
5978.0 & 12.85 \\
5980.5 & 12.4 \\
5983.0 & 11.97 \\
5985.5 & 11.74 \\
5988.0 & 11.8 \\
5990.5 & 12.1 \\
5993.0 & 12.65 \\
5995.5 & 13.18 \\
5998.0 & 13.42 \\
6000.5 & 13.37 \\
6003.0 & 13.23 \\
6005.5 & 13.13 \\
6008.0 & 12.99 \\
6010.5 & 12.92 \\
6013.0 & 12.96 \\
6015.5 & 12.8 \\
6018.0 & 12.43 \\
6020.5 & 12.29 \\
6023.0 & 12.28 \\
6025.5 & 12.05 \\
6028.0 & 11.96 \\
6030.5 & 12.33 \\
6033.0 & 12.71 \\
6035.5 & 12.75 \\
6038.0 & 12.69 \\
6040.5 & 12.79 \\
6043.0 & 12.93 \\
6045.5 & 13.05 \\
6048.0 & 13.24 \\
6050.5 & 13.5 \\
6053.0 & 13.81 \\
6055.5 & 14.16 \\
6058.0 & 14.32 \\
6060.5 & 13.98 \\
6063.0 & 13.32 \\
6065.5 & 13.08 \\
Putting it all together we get 2.9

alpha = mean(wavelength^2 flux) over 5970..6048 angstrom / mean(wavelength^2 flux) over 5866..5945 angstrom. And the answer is 1.10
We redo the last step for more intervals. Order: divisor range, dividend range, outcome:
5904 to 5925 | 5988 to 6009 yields 1.09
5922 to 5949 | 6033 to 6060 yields 1.11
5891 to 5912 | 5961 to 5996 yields 1.13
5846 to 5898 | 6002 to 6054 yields 1.11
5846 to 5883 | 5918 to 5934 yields 0.99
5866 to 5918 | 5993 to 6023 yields 1.15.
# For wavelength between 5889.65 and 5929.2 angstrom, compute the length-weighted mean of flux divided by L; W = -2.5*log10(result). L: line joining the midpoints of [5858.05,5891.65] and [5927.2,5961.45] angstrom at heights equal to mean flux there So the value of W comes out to 0.06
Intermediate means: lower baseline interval 12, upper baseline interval 12.5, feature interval 11.6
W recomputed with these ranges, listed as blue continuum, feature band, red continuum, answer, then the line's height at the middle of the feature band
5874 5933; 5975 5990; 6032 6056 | 0.022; 12.5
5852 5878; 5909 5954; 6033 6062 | 0.040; 12.9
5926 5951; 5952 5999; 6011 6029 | -0.007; 12.5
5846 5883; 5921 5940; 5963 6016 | 0.035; 12.7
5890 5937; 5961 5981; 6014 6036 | -0.054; 12.1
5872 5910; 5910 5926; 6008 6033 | -0.042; 11.7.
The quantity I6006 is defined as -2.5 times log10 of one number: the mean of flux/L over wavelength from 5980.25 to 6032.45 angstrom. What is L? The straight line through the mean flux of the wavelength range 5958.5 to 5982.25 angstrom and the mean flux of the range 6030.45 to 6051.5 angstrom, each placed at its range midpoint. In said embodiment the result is 0.02 mag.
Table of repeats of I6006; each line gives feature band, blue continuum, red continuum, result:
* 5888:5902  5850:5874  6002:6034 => 0.200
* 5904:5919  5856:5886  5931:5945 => 0.007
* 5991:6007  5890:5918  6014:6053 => -0.063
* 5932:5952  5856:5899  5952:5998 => -0.025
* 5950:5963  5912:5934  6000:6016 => 0.002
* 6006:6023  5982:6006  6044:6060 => 0.025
